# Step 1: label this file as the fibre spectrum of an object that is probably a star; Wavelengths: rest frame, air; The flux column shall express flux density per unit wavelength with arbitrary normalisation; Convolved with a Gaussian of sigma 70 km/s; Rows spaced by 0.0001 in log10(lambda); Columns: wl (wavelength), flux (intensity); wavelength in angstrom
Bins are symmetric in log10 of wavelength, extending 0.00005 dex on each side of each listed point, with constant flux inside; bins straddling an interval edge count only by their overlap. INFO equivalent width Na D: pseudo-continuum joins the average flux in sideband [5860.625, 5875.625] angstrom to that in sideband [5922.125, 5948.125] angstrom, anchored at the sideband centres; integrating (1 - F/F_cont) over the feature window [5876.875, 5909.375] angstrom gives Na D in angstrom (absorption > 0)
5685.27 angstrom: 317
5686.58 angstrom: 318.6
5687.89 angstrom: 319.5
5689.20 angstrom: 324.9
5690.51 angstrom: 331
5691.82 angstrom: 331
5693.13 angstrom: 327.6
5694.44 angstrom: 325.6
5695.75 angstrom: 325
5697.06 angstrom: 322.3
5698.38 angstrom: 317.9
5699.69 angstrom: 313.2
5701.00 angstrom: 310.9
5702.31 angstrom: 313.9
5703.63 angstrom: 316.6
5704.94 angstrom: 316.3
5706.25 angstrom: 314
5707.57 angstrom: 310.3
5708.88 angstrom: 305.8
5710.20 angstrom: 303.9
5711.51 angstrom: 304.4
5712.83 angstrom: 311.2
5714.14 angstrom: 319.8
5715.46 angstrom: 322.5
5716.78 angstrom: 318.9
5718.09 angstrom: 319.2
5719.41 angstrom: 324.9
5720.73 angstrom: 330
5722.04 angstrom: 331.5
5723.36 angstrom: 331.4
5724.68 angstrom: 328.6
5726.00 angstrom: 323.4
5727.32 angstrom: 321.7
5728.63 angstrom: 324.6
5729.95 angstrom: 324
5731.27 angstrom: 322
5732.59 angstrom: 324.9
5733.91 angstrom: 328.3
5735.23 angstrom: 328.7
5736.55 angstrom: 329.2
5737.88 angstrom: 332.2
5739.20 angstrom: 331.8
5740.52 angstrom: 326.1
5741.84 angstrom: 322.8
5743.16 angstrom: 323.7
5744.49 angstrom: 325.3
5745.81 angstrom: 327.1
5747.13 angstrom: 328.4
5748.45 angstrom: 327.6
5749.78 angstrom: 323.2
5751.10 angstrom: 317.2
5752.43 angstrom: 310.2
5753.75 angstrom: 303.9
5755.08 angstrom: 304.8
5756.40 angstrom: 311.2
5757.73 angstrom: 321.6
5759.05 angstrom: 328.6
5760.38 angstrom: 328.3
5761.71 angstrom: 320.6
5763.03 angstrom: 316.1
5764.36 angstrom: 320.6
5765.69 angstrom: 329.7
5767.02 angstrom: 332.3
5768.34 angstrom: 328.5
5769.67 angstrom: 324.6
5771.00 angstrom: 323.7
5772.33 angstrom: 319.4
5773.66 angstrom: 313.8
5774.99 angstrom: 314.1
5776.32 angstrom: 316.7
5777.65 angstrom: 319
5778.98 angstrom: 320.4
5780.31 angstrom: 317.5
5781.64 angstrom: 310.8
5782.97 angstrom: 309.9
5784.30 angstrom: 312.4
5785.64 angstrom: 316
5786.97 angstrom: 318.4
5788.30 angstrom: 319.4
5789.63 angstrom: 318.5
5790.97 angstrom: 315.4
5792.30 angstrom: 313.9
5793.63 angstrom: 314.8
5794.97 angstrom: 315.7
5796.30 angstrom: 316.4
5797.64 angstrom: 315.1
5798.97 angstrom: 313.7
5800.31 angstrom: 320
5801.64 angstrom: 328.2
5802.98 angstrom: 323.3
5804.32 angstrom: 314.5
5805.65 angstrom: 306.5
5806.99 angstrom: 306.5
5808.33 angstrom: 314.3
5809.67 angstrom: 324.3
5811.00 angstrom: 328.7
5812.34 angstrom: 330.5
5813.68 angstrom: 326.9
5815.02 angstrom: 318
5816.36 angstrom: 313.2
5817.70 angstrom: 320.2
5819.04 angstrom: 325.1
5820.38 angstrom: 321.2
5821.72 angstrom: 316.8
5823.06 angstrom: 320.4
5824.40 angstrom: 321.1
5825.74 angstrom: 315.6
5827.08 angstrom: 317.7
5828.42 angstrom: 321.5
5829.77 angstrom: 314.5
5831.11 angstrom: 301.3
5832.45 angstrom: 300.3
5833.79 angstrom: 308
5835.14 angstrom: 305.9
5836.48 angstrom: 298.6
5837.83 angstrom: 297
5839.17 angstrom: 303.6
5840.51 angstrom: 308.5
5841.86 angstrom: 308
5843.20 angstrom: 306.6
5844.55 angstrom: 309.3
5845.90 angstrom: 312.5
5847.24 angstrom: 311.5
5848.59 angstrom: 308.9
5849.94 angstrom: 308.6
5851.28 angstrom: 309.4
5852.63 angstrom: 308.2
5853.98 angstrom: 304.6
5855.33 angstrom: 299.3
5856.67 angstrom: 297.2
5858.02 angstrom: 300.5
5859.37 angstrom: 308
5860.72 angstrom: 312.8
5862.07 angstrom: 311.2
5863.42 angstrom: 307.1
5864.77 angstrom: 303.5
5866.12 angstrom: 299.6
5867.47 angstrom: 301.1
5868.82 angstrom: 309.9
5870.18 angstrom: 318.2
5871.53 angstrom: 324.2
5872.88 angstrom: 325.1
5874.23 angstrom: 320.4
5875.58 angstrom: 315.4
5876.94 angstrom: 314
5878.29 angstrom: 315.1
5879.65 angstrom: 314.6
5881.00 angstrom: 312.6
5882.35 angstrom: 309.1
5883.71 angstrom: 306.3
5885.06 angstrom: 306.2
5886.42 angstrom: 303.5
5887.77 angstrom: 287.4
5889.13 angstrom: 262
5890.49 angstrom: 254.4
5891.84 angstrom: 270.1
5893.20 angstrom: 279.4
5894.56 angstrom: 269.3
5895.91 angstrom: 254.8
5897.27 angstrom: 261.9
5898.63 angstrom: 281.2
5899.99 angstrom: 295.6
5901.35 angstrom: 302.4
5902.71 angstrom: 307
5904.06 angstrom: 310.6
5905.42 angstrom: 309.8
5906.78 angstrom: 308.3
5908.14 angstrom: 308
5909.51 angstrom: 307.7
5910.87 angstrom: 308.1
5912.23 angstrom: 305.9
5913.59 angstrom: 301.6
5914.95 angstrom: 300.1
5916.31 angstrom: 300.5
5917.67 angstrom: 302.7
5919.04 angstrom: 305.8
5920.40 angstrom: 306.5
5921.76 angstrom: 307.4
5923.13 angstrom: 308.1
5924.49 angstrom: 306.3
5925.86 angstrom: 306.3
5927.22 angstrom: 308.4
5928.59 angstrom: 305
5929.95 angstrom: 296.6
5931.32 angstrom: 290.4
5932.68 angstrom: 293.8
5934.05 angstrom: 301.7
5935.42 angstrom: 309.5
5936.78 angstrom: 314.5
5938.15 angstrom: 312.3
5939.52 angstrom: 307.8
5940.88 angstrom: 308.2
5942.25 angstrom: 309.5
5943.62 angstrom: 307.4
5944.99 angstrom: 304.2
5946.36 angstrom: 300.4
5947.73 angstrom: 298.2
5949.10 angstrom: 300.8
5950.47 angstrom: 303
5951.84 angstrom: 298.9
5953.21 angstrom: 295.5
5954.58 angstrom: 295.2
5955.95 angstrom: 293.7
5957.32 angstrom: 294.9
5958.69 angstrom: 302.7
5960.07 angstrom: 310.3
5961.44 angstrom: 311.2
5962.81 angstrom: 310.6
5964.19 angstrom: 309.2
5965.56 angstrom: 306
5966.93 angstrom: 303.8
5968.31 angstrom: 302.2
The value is 1.7 angstrom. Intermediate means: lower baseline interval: 312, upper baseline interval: 305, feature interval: 293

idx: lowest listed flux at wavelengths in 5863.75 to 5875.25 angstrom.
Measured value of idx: 299.6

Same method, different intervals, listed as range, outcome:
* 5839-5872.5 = 297.2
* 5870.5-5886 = 306.2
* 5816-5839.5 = 297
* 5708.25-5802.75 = 303.9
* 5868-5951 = 254.4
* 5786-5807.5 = 306.5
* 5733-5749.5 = 322.8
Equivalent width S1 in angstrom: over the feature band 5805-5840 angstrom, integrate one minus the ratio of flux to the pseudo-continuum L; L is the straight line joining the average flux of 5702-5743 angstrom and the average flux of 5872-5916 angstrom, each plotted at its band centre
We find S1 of -0.8 angstrom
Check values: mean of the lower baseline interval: 321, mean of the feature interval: 315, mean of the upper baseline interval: 298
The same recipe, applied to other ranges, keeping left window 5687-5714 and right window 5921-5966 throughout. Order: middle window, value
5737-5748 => -0.4 angstrom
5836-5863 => 0.2 angstrom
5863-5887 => -0.3 angstrom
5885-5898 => 1.4 angstrom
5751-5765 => -0.1 angstrom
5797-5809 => -0.2 angstrom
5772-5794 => -0.2 angstrom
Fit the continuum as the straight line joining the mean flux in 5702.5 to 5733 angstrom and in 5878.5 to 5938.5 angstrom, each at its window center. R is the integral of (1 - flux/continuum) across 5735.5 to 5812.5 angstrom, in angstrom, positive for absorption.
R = -1.62 angstrom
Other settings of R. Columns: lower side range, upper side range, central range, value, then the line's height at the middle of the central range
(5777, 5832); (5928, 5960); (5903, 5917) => 0.0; 306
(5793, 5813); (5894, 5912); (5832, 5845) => 0.2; 310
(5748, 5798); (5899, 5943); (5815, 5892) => 0.8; 311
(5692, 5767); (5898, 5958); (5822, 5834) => -0.1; 312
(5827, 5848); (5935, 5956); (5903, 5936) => 0.0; 305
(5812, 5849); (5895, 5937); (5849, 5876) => -0.1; 308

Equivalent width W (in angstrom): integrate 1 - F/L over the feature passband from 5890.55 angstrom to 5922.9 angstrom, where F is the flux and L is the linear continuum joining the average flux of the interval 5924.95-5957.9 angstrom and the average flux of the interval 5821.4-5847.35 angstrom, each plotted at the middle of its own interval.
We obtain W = 1.0 angstrom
